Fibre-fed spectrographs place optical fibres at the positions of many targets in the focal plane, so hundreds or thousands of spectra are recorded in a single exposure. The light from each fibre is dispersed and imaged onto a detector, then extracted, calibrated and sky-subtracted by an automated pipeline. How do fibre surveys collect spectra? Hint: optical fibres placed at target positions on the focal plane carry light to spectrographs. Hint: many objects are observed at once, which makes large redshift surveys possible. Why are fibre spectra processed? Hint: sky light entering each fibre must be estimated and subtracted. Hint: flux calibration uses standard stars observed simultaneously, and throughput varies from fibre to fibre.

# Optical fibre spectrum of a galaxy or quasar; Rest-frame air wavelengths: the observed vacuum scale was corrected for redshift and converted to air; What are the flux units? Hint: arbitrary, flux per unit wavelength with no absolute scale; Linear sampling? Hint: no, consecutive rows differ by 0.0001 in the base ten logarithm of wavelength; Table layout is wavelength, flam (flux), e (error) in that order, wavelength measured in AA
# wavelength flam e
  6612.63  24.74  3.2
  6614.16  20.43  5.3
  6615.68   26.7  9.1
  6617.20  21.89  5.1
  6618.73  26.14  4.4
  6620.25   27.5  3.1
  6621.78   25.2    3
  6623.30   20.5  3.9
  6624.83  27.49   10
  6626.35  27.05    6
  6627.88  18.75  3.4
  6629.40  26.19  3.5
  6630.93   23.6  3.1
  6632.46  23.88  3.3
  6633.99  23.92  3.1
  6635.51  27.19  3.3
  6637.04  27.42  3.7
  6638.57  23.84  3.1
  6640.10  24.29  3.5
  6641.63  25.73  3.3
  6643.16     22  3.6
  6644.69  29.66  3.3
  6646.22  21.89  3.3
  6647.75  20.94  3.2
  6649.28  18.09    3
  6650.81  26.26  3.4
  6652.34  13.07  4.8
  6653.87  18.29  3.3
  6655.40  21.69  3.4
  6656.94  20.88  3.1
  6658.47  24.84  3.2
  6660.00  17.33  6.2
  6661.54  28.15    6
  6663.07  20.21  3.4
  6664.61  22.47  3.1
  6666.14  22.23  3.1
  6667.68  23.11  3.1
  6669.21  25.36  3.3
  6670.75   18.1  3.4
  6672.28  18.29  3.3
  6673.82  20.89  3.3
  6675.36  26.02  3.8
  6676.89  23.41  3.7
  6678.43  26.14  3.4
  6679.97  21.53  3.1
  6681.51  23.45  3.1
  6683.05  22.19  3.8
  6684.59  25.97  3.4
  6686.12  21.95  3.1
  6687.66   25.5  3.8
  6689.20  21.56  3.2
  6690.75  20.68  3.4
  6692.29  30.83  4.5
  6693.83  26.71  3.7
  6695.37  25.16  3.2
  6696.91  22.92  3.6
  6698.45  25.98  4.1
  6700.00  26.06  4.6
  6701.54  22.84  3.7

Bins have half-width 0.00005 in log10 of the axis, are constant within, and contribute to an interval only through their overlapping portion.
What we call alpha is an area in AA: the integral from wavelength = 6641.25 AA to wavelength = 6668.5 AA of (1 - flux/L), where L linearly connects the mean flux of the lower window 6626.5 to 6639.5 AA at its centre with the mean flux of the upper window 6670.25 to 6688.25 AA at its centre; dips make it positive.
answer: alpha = 2.0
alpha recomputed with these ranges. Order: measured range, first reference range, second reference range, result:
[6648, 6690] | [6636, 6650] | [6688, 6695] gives 4.1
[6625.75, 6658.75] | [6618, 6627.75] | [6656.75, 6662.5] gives 1.2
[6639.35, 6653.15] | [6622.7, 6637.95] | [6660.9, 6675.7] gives 0.7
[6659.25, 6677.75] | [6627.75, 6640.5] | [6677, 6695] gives 1.7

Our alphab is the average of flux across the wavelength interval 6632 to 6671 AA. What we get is 22.8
